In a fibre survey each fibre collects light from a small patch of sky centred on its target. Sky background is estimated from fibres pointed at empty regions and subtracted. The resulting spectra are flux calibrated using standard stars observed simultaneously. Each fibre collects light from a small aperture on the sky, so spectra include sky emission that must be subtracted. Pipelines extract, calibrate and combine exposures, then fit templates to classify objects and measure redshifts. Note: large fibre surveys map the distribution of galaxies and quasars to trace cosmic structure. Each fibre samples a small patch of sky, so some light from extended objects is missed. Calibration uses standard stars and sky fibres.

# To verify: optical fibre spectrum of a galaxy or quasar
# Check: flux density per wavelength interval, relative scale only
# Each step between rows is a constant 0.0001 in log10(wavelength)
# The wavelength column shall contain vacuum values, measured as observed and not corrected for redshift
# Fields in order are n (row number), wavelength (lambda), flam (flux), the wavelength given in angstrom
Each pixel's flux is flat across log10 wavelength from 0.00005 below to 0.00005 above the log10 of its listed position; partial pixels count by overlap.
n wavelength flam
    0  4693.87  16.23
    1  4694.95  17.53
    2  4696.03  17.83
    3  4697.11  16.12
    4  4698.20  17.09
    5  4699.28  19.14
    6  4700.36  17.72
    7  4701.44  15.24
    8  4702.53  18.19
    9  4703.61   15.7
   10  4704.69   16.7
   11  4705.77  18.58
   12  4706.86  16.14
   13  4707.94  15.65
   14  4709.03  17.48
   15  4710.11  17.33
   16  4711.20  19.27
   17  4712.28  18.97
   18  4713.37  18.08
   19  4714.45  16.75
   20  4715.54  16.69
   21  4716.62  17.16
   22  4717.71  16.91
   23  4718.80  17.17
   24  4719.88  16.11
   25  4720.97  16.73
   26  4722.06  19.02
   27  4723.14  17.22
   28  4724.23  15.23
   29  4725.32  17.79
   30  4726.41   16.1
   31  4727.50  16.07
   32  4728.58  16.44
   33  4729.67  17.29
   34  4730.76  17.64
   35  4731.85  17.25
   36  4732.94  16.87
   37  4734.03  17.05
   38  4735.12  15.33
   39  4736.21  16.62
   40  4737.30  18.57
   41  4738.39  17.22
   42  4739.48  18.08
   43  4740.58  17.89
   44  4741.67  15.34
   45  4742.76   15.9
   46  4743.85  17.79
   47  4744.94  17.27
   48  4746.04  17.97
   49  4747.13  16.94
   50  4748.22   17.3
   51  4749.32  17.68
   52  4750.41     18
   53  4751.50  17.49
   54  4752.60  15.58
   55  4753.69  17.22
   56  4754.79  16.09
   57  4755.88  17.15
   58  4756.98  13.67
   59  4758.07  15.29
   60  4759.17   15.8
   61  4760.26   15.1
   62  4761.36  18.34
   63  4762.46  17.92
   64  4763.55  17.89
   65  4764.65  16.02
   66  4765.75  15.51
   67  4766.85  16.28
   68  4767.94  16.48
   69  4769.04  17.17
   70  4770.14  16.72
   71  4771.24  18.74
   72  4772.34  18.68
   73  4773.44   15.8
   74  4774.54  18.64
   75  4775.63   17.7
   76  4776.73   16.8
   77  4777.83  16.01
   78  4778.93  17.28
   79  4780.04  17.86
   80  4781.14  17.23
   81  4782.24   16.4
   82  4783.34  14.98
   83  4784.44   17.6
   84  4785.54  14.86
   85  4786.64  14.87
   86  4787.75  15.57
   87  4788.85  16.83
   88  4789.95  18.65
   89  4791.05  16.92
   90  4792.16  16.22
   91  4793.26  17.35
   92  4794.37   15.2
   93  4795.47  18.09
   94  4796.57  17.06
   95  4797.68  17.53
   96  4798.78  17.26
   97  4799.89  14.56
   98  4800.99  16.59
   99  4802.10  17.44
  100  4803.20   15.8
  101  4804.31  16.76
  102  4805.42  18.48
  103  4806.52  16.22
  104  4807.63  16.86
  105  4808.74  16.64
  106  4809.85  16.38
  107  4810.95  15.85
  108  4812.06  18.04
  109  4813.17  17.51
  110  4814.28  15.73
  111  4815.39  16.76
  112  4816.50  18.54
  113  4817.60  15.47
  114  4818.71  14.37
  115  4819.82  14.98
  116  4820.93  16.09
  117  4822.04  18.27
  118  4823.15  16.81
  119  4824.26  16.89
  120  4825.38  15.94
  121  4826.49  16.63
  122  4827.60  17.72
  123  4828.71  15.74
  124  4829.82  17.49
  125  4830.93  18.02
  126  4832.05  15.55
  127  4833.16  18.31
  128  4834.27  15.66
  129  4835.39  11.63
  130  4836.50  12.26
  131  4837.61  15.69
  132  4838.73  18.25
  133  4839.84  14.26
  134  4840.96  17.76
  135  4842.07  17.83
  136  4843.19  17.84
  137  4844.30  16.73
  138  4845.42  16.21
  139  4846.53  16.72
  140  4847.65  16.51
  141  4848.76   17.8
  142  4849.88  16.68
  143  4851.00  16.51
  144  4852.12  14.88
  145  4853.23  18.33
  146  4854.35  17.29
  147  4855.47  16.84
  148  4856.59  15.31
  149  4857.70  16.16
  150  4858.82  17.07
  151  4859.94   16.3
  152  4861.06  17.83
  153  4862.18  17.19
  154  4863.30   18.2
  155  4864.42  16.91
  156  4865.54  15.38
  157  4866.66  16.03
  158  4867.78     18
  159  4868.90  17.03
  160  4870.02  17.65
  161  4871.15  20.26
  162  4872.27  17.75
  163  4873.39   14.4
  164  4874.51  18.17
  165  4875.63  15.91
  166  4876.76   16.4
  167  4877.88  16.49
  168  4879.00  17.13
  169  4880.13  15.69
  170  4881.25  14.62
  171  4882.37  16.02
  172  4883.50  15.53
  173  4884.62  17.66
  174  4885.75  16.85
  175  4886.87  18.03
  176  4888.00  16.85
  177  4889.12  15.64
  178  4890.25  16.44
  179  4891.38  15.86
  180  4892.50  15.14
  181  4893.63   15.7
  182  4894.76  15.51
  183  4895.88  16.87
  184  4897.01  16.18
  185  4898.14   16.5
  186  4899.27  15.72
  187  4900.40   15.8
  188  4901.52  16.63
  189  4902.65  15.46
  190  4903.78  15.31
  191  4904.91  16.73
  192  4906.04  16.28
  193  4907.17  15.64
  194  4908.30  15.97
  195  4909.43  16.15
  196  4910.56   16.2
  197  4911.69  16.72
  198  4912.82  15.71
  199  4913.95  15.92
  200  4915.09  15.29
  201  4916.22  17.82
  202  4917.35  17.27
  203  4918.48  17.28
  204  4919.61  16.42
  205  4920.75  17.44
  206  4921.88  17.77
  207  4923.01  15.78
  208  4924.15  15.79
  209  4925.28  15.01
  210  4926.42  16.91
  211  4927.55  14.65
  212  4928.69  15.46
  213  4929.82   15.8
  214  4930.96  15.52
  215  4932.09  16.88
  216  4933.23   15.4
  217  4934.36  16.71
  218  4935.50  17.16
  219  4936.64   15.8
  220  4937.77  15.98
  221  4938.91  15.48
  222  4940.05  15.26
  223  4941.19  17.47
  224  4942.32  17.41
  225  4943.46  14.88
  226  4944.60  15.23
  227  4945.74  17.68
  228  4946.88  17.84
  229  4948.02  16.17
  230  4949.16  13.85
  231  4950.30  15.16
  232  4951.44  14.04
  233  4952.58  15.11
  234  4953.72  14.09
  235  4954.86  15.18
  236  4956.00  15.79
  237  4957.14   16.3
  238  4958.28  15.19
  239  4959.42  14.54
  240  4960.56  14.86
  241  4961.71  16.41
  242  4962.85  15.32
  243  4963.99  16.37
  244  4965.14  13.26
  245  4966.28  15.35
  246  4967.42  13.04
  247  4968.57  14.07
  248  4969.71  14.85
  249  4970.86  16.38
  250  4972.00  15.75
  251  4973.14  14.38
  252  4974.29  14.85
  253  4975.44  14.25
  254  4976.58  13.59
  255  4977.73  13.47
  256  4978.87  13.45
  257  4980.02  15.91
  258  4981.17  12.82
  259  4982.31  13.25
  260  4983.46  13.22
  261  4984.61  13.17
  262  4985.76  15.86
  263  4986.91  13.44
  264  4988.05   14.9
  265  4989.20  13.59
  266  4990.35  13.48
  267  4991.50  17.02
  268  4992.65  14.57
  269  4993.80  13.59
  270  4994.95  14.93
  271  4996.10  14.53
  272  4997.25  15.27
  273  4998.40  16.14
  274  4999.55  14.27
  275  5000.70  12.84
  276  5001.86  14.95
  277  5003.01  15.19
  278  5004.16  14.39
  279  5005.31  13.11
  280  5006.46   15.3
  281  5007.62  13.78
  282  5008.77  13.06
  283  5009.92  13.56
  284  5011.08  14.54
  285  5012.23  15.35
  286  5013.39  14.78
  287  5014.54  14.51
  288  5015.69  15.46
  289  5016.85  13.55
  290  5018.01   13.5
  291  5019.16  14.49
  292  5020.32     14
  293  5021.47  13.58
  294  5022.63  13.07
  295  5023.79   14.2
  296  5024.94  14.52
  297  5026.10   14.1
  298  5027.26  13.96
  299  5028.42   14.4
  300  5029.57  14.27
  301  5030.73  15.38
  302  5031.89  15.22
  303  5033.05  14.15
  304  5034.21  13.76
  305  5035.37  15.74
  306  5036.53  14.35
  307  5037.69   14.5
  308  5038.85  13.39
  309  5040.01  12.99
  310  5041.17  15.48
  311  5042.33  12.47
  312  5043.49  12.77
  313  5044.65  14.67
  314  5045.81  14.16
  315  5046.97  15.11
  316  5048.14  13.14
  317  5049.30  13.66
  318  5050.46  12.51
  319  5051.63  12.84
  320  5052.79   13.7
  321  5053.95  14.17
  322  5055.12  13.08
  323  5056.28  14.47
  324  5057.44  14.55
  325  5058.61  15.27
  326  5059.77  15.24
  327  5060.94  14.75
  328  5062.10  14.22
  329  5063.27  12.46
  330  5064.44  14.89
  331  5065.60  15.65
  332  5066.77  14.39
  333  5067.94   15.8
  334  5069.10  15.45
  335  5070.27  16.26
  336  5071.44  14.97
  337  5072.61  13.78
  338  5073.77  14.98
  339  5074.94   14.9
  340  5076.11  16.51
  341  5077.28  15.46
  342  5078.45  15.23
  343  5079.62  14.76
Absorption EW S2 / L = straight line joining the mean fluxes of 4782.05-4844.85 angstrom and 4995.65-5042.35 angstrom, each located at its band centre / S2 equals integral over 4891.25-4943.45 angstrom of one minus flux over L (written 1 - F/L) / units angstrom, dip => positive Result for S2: -2.6 angstrom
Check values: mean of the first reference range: 16.5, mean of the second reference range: 14.3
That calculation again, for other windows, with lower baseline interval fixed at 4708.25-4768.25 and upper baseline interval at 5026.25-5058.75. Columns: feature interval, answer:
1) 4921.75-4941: -1.06 angstrom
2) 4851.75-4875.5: -1.87 angstrom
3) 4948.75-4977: -0.14 angstrom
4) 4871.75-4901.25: -1.37 angstrom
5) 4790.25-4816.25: -0.73 angstrom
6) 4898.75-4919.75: -1.24 angstrom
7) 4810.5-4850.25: -0.96 angstrom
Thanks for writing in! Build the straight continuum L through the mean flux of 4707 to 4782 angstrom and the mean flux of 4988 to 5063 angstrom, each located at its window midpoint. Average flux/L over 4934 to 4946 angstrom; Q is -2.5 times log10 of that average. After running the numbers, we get -0.08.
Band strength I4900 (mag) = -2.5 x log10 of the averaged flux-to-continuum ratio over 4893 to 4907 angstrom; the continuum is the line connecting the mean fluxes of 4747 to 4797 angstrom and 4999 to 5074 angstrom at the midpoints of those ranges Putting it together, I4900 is -0.03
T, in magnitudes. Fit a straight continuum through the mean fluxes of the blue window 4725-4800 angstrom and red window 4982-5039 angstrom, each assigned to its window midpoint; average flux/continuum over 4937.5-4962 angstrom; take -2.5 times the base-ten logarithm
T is -0.05 mag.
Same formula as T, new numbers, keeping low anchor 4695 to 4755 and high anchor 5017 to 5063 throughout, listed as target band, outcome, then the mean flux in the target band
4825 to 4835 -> -0.040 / 16.7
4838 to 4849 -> -0.064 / 17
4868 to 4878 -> -0.098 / 17.2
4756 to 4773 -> 0.006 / 16.6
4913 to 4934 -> -0.071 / 16.2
